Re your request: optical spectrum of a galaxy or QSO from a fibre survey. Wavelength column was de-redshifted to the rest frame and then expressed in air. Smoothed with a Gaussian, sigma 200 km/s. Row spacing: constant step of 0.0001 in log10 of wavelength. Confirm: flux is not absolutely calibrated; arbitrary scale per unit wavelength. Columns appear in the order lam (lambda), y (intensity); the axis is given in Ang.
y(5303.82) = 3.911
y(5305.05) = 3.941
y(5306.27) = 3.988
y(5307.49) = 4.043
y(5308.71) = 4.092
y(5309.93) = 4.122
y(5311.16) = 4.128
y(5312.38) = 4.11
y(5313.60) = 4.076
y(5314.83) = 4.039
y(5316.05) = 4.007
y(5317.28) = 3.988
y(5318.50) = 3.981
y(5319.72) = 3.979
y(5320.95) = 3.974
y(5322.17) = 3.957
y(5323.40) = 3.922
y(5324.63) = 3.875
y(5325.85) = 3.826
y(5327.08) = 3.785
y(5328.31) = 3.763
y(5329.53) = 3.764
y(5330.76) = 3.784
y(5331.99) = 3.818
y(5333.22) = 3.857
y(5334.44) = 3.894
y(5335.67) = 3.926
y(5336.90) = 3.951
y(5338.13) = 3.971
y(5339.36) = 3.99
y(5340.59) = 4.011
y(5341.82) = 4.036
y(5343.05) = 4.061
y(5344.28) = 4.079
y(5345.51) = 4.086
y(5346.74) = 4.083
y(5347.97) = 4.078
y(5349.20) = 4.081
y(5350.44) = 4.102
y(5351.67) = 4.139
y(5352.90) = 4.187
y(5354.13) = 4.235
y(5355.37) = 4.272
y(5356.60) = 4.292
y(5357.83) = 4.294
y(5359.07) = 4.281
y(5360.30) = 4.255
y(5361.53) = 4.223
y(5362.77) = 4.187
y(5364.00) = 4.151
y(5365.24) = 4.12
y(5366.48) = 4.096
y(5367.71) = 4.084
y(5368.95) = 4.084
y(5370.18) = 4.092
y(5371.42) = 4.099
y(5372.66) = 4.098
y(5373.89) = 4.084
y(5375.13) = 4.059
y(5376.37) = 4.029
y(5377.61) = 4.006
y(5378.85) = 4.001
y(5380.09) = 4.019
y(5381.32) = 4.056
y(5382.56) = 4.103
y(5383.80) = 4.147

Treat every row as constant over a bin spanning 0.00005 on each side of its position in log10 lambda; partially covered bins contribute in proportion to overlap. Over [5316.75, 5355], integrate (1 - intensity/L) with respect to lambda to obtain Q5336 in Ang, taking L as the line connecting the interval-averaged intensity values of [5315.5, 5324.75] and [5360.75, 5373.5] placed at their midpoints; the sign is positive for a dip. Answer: 0.4 Ang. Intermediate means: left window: 3.96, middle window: 3.98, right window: 4.13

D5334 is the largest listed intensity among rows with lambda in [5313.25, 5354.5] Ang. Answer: 4.235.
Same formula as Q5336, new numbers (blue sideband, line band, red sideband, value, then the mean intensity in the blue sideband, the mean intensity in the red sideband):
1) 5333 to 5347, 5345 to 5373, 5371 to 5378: -0.87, 4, 4.06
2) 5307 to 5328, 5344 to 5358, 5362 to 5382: -0.39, 3.99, 4.08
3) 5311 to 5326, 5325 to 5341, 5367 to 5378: 0.57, 3.99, 4.07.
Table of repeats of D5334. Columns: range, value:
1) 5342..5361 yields 4.294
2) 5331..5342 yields 4.036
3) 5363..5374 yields 4.151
